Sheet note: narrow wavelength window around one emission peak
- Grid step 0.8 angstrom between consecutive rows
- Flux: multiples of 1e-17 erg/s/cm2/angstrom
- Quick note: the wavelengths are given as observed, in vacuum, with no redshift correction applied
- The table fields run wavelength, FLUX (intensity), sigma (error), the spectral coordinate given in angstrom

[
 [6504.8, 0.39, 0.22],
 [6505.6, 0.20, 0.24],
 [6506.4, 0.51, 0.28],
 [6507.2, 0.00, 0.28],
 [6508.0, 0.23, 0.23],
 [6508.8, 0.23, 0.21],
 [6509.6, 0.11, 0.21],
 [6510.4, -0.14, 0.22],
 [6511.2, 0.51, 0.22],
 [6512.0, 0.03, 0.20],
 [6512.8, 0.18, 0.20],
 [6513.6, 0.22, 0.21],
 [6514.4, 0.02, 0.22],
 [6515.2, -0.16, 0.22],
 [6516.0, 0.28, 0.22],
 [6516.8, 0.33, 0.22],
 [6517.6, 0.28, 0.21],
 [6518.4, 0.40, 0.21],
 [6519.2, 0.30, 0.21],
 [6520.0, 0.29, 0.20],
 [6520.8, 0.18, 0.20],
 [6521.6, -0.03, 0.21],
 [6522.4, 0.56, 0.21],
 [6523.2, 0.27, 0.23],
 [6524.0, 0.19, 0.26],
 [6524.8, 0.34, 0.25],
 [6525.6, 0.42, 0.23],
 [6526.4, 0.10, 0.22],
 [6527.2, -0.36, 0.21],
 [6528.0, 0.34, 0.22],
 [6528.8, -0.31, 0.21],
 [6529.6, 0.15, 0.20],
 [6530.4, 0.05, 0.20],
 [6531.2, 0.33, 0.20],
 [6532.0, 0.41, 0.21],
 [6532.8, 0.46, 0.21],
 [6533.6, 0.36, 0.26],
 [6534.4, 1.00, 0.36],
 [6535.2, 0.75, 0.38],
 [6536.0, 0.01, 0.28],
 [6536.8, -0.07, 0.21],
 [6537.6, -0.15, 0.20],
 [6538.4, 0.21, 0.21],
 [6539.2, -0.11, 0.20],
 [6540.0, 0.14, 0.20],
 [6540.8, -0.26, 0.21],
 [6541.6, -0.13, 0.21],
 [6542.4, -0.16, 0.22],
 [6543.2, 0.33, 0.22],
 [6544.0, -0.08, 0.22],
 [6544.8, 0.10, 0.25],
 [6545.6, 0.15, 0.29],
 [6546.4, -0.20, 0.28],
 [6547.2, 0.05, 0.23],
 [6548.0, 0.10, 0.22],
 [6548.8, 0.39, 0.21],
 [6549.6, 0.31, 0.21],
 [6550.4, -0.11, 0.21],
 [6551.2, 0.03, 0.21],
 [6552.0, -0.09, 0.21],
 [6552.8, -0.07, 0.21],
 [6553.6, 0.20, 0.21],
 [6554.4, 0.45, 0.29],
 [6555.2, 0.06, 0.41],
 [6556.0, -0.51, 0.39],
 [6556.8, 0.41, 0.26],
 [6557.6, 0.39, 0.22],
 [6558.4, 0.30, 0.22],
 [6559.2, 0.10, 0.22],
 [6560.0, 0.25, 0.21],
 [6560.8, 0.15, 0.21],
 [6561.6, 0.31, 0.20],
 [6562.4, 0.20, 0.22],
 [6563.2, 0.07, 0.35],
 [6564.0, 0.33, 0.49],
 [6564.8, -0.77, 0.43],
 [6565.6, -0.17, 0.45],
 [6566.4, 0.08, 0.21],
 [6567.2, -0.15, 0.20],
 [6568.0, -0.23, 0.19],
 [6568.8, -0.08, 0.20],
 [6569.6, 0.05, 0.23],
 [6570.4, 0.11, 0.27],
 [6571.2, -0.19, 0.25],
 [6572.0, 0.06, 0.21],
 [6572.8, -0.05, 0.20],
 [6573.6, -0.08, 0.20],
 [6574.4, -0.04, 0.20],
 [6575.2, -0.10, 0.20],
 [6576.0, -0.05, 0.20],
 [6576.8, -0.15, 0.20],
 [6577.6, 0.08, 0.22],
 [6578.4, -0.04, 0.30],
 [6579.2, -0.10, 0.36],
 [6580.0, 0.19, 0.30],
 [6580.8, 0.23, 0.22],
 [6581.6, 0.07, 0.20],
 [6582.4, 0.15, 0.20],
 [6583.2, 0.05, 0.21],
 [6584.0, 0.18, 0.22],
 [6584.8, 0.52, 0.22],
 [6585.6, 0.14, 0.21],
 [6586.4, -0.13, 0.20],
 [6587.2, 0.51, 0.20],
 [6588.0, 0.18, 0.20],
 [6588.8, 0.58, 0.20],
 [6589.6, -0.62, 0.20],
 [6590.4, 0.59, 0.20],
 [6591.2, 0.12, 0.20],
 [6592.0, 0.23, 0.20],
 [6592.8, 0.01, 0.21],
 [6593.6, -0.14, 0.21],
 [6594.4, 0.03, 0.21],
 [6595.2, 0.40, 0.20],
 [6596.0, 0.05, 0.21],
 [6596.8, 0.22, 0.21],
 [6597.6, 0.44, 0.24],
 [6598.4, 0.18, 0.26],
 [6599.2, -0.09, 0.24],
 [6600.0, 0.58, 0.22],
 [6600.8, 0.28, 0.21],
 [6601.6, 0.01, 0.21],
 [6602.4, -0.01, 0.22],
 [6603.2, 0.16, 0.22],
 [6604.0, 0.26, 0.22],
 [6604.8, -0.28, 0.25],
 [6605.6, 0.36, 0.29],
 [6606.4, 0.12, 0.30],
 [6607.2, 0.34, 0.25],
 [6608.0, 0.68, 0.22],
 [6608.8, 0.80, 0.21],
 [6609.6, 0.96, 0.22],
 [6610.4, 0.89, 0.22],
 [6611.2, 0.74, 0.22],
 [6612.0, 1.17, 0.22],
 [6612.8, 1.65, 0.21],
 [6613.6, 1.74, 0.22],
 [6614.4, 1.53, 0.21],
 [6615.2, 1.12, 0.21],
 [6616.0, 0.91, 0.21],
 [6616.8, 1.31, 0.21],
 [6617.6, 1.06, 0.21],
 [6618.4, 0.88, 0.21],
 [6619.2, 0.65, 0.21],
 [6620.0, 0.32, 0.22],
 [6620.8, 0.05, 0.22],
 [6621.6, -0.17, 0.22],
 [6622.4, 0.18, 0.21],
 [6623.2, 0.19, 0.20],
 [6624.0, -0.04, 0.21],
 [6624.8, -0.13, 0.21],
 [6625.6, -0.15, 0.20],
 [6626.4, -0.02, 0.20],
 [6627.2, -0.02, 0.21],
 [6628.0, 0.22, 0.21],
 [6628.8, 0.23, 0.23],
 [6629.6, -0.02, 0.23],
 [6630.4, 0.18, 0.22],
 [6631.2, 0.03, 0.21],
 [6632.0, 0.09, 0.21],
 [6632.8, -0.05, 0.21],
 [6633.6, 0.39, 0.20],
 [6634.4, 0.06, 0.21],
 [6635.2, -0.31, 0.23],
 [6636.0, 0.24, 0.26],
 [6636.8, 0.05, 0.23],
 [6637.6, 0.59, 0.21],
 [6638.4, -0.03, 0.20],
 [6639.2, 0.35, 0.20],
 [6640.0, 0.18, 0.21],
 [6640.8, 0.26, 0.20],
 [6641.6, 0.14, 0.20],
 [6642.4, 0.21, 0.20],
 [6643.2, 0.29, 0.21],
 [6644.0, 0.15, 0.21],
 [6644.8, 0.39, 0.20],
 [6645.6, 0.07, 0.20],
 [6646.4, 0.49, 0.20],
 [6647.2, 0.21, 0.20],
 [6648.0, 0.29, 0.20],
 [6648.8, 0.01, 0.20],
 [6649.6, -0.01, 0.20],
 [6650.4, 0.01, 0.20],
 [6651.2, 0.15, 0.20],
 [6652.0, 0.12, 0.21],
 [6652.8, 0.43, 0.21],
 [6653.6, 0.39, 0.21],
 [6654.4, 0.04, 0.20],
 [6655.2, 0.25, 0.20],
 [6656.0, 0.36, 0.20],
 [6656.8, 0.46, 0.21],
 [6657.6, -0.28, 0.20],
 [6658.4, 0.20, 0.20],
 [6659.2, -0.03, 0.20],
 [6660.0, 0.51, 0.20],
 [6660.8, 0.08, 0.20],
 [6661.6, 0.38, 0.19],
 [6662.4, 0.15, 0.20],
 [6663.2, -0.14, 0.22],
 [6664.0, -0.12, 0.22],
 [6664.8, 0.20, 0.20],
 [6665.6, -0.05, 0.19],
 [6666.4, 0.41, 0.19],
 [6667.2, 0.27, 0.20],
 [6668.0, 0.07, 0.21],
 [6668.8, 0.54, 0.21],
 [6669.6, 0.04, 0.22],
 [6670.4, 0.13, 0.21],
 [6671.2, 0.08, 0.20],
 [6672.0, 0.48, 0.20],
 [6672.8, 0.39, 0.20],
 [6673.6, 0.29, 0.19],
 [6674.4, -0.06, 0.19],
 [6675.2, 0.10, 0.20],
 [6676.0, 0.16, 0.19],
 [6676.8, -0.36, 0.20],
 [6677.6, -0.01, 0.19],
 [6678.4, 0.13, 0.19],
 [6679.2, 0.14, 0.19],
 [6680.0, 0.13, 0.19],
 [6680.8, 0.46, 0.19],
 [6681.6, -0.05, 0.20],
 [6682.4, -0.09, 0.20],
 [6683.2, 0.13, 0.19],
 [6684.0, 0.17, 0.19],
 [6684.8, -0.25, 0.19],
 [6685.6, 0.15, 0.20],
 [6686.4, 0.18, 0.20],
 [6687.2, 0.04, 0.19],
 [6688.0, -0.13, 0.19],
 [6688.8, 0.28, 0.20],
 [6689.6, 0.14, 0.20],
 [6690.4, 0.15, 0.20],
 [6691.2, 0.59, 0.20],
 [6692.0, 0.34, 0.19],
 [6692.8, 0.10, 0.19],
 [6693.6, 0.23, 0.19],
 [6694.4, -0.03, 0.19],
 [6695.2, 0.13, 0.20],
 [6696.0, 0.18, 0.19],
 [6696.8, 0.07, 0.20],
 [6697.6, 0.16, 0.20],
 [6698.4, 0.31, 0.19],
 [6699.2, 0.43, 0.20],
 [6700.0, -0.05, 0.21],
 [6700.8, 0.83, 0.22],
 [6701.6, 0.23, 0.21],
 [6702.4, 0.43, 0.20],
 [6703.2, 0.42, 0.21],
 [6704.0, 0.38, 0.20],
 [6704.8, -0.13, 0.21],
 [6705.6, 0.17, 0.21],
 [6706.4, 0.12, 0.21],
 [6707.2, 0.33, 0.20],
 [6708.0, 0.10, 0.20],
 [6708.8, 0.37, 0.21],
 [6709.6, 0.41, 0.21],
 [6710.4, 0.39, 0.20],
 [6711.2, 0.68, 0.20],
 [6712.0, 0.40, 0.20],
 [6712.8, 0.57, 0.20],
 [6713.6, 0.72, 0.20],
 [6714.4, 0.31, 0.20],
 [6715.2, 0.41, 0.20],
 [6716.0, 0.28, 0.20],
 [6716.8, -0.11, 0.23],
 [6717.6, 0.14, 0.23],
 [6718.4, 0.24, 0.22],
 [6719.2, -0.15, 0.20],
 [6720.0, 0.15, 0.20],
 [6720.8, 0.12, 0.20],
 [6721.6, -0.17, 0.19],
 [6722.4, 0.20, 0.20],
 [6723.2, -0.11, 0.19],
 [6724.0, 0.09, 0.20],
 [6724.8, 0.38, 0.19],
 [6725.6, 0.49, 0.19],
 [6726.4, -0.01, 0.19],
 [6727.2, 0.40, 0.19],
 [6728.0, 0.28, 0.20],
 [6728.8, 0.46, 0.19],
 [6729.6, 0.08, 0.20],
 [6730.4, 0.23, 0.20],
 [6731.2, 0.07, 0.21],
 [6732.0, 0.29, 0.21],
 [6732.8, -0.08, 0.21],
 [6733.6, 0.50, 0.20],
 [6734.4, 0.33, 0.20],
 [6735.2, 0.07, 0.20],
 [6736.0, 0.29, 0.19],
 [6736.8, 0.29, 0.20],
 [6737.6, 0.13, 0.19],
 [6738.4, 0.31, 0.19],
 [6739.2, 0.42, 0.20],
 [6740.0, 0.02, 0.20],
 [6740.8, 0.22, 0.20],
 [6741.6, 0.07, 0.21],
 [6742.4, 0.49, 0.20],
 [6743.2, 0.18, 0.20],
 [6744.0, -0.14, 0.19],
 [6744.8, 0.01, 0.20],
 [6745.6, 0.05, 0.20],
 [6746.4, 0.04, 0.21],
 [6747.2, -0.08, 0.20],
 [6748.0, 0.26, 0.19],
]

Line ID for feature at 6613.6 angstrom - [O II] 3727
